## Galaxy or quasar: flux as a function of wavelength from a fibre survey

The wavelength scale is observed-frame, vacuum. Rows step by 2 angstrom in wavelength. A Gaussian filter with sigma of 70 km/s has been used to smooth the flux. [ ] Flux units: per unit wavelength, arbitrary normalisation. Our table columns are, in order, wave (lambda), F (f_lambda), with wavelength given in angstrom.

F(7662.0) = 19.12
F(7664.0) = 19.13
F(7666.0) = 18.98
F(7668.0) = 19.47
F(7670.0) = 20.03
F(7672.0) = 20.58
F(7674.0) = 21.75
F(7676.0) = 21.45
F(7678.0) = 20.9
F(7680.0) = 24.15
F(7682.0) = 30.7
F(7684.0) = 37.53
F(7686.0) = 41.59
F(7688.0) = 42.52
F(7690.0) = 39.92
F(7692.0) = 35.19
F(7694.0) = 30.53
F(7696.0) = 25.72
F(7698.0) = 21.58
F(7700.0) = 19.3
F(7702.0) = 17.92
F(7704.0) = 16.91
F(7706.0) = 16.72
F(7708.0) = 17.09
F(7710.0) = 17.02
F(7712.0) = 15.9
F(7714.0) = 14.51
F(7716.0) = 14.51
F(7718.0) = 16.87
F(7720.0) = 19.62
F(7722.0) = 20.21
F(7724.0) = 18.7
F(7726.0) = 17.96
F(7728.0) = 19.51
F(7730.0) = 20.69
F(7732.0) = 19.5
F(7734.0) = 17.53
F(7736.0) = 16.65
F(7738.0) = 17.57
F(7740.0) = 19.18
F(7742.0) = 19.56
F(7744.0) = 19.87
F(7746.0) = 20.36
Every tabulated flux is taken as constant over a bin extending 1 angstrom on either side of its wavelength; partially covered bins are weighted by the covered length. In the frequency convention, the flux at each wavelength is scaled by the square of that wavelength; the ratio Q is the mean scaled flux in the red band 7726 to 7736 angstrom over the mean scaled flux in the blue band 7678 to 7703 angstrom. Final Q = 0.63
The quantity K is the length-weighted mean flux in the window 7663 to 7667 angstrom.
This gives 19.1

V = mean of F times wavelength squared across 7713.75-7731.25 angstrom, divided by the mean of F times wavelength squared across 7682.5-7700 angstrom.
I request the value 0.55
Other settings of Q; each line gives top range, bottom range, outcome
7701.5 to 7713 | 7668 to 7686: 0.67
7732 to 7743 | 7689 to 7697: 0.56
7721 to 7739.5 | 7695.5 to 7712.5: 1.02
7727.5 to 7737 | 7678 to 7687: 0.59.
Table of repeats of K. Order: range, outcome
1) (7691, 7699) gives 28.3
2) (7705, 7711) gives 16.9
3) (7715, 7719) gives 15.7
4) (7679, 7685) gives 30.8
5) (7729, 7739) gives 18.4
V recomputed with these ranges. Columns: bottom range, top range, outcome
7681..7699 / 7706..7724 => 0.51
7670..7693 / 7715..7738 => 0.61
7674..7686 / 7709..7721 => 0.60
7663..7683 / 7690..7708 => 1.09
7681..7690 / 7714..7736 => 0.48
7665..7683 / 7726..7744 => 0.87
